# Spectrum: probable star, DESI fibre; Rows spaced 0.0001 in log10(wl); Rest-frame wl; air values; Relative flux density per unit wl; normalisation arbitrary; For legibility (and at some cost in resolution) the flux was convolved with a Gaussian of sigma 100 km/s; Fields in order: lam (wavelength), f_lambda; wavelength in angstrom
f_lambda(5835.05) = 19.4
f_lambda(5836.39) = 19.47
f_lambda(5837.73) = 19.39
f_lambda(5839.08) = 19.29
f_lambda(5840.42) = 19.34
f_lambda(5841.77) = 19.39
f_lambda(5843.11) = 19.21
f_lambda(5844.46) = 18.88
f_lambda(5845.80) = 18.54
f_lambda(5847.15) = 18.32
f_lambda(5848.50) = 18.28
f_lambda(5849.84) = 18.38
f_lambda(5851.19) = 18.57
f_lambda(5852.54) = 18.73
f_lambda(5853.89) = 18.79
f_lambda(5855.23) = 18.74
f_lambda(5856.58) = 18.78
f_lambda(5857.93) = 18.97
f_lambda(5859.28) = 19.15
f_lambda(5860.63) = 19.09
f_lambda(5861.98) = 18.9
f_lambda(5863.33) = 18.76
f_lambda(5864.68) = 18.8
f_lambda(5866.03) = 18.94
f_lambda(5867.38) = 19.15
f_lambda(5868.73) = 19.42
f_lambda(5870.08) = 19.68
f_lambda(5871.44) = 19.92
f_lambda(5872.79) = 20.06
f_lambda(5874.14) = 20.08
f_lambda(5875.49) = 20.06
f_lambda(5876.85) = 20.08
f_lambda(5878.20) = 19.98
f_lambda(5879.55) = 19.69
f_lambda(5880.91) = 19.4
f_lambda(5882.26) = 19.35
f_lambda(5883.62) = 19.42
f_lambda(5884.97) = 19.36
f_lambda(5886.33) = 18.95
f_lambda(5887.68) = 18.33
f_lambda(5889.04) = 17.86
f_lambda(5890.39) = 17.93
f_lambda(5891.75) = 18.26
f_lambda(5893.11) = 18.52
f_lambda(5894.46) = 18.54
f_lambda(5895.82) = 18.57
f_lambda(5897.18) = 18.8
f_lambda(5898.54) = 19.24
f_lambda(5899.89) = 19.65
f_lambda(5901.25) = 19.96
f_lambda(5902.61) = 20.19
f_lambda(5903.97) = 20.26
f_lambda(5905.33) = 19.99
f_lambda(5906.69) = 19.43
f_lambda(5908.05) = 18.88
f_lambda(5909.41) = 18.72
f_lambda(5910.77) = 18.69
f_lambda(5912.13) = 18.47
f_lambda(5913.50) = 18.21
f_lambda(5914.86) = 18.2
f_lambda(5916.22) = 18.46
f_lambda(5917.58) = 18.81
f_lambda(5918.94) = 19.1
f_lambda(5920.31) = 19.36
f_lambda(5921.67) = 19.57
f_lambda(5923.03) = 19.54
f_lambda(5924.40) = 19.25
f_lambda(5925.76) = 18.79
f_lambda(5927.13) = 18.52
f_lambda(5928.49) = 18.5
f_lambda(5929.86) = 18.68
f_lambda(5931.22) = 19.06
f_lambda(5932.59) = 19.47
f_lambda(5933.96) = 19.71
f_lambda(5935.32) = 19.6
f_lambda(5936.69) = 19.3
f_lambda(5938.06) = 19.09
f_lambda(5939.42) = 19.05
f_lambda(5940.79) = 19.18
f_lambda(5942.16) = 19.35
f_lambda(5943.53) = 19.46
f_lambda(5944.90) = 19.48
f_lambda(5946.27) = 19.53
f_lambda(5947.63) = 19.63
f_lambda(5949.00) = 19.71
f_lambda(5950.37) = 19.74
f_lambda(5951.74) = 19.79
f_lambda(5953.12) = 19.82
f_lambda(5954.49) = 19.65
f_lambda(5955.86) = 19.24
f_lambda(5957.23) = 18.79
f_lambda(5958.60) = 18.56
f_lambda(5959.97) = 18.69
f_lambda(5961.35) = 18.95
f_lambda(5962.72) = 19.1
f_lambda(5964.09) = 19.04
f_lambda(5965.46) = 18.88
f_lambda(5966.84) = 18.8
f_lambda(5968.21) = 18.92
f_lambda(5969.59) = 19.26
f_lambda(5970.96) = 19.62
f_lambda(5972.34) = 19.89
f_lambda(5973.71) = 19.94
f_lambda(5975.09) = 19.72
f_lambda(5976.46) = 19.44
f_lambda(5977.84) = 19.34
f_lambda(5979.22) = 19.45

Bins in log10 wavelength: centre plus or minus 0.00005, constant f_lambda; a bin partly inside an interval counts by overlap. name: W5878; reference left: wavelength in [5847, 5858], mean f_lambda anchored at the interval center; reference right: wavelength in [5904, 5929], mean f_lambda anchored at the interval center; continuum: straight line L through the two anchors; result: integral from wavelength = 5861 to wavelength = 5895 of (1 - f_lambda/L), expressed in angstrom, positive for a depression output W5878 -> -0.8 angstrom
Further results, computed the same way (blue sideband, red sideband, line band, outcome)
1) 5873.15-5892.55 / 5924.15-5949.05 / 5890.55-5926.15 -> 0.32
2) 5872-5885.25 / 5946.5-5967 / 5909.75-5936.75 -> 0.71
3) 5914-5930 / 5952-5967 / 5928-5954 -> -0.55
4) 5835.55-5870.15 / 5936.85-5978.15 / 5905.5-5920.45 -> 0.30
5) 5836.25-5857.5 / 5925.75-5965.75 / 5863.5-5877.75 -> -0.48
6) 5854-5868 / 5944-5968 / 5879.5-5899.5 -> 0.24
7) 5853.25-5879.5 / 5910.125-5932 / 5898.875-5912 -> -0.35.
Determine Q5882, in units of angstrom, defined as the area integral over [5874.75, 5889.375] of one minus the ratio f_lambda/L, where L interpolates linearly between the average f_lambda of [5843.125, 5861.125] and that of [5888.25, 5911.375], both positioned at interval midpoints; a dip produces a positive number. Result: -0.3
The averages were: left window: 18.7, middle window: 19.3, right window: 19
